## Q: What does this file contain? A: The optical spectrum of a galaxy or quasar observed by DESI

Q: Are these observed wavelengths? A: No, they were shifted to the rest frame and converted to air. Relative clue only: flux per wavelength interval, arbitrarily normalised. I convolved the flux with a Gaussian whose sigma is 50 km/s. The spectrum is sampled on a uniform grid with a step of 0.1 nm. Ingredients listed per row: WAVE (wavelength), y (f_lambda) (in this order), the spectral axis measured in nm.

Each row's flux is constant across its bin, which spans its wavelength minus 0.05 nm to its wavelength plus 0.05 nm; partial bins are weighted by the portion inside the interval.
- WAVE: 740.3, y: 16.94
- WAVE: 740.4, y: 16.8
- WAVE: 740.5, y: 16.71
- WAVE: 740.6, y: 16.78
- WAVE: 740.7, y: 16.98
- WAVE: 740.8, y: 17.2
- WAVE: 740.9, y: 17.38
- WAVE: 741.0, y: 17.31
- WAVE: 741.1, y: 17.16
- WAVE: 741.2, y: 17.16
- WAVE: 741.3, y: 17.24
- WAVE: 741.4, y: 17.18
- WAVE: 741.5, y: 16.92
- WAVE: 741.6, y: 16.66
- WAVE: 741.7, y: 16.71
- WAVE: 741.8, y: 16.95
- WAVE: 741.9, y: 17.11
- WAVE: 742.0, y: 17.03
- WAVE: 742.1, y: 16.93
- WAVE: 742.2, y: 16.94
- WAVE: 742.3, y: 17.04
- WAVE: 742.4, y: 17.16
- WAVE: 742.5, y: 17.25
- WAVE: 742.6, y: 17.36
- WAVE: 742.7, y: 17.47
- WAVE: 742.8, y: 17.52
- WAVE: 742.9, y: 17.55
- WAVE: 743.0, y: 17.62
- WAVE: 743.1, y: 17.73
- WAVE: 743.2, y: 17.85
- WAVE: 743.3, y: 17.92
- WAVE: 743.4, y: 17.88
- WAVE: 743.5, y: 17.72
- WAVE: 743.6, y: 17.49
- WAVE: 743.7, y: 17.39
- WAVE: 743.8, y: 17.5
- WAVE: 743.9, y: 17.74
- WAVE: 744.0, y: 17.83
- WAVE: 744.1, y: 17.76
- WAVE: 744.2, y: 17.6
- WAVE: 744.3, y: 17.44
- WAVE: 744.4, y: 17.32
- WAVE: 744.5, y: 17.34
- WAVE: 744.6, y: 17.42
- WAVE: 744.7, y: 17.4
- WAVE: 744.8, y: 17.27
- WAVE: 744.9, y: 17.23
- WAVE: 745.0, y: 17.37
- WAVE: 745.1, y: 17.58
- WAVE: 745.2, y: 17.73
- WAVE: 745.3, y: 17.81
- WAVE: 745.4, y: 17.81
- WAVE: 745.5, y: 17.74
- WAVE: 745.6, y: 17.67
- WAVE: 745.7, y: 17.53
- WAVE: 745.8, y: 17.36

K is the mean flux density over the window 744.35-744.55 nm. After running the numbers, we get 17.3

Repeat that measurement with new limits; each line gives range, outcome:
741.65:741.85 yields 16.8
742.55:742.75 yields 17.4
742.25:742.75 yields 17.3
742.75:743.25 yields 17.7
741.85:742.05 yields 17.1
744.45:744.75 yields 17.4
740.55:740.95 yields 17.1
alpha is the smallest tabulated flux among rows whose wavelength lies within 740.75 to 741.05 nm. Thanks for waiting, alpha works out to 17.2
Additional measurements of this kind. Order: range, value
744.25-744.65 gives 17.32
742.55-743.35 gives 17.36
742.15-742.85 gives 16.94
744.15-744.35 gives 17.44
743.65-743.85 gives 17.39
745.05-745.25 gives 17.58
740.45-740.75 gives 16.71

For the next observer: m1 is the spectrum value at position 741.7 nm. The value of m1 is 16.71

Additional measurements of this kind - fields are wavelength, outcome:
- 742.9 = 17.55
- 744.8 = 17.27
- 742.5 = 17.25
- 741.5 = 16.92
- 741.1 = 17.16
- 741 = 17.31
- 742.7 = 17.47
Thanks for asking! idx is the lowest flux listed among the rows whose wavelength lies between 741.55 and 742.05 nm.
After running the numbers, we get 16.66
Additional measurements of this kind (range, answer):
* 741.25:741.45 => 17.18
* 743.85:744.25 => 17.6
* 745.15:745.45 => 17.73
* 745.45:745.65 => 17.67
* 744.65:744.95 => 17.23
